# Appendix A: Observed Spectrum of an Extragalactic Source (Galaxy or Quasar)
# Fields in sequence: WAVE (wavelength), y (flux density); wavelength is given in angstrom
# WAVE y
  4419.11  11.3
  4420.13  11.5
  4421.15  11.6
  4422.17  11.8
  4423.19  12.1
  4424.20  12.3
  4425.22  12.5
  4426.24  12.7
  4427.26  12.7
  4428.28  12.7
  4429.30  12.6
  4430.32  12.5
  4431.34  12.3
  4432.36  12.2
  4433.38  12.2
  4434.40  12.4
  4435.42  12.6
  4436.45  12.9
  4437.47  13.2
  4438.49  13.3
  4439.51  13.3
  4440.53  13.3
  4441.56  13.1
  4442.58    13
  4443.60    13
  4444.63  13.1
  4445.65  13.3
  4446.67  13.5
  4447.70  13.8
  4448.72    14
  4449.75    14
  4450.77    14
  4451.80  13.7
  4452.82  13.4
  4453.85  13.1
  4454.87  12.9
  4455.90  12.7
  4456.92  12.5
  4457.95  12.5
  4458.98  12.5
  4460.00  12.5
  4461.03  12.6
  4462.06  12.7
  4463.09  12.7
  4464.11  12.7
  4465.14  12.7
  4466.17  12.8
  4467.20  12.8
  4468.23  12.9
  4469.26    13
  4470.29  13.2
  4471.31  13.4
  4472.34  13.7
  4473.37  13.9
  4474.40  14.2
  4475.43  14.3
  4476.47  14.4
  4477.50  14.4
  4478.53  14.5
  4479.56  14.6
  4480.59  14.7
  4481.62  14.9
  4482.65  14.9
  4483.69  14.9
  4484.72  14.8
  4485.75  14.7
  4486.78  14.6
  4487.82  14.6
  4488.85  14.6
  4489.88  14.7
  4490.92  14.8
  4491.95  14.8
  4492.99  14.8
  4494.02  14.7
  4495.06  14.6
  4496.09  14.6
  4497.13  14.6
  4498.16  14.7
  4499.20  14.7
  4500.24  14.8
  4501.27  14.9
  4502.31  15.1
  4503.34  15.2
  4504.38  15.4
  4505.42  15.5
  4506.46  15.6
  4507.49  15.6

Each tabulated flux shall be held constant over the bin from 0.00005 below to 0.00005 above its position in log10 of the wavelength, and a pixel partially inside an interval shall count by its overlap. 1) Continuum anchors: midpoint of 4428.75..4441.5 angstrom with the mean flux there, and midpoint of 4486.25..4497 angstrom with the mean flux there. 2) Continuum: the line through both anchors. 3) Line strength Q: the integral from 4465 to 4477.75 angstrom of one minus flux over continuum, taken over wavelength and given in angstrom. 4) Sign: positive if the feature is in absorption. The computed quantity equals 0.4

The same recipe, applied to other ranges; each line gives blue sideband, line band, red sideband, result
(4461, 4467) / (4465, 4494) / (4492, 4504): -1.1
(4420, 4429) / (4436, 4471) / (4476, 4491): 0.9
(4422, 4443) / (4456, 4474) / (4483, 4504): 1.2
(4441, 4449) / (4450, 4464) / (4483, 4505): 0.8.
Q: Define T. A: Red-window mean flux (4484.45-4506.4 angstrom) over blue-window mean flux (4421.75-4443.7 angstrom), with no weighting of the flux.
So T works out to 1.17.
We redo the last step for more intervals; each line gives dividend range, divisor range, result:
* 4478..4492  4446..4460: 1.11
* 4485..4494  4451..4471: 1.14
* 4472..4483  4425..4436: 1.15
